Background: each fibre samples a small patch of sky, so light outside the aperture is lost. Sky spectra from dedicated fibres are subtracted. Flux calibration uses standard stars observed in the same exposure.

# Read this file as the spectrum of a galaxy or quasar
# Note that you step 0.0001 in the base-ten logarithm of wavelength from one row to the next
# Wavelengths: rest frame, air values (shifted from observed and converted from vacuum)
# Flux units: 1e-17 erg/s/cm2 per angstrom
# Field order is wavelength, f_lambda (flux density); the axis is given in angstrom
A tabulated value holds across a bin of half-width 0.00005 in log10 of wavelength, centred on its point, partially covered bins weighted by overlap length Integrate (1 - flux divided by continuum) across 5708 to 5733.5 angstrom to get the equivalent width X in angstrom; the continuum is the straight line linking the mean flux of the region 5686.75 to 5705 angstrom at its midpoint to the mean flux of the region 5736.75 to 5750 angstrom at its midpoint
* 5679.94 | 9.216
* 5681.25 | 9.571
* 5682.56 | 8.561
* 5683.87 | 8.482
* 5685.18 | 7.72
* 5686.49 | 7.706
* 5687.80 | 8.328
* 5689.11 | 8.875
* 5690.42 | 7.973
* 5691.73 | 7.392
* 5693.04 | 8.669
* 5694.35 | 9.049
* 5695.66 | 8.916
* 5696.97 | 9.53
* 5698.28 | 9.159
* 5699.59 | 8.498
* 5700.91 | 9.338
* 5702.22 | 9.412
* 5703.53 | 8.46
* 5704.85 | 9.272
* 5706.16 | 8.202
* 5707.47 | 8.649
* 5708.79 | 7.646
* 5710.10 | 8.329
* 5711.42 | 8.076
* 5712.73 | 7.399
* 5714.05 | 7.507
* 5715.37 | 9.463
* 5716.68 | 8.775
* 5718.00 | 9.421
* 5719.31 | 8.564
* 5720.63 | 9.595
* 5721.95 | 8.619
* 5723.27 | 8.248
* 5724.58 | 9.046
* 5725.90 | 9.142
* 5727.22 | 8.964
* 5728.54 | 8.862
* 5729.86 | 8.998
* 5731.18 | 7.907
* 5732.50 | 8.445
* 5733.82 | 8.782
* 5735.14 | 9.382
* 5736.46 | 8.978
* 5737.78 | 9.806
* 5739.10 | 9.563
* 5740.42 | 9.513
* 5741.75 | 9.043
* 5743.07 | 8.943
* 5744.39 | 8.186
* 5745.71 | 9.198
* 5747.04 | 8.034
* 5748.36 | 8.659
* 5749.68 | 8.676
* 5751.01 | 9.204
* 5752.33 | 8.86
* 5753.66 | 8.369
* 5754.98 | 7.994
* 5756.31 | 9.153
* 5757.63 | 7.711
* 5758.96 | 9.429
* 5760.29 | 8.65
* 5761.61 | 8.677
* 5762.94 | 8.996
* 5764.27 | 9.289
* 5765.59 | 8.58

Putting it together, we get 0.8 angstrom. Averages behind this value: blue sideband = 8.74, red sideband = 8.97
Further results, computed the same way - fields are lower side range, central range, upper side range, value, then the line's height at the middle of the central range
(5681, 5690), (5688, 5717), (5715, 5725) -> 0.3 angstrom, 8.67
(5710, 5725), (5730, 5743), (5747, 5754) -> -0.6 angstrom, 8.65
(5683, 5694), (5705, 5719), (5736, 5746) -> 0.4 angstrom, 8.62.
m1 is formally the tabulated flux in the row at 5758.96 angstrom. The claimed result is 9.429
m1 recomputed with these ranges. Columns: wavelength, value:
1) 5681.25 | 9.571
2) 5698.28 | 9.159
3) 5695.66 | 8.916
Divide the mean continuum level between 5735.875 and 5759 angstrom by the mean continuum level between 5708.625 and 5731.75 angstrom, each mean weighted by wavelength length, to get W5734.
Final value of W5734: 1.03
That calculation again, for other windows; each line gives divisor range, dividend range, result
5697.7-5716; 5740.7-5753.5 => 1.03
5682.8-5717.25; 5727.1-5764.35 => 1.04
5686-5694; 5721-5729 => 1.08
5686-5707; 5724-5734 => 1.01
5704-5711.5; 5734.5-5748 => 1.08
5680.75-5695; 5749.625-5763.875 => 1.04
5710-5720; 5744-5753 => 1.03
